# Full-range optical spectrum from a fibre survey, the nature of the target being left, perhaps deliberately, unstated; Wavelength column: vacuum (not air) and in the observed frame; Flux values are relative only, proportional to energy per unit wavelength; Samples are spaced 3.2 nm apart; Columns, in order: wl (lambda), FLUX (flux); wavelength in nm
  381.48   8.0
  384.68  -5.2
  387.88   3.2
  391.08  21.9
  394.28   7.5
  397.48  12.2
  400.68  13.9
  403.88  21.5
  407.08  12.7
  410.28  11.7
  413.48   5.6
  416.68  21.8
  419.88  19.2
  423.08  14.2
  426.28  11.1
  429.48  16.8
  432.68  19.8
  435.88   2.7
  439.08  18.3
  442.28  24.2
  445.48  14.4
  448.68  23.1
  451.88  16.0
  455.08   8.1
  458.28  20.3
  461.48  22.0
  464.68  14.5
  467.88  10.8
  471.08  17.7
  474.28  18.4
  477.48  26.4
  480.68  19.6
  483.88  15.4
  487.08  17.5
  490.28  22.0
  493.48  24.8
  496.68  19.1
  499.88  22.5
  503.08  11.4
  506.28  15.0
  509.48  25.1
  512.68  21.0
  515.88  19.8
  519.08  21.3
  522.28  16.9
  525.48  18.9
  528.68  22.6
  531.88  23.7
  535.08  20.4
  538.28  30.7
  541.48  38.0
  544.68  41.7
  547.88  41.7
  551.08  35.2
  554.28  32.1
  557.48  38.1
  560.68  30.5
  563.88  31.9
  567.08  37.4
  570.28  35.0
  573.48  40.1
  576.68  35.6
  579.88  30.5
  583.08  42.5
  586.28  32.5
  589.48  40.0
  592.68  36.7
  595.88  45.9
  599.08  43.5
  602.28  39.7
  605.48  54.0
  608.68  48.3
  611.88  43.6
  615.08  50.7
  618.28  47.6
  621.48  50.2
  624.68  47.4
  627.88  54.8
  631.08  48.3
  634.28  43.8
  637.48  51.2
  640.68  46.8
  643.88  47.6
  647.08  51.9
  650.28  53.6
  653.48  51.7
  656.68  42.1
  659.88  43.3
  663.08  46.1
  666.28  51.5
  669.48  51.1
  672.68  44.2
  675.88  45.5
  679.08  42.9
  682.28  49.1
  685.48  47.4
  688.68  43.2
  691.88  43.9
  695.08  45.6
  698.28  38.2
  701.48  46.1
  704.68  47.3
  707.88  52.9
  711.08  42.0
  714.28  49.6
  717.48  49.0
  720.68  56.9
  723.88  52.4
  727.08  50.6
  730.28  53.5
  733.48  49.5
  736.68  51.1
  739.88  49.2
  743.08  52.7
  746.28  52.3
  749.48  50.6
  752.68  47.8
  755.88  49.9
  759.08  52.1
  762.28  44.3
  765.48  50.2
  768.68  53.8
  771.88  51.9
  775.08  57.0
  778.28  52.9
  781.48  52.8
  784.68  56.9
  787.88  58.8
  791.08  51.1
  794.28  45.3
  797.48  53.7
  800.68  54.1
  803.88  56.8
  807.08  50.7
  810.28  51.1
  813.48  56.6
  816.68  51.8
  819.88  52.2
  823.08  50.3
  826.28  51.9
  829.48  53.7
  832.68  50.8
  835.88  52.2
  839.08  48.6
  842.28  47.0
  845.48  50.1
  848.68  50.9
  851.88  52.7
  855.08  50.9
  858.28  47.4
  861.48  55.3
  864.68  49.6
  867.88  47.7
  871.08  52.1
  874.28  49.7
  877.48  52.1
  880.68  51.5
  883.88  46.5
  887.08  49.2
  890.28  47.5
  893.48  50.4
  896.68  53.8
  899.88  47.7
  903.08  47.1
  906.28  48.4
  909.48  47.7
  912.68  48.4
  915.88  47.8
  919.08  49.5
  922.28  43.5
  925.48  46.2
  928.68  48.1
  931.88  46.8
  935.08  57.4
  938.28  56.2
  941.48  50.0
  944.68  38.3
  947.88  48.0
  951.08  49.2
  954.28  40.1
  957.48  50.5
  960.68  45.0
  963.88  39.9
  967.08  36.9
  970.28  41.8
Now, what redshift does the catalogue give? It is 0.35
